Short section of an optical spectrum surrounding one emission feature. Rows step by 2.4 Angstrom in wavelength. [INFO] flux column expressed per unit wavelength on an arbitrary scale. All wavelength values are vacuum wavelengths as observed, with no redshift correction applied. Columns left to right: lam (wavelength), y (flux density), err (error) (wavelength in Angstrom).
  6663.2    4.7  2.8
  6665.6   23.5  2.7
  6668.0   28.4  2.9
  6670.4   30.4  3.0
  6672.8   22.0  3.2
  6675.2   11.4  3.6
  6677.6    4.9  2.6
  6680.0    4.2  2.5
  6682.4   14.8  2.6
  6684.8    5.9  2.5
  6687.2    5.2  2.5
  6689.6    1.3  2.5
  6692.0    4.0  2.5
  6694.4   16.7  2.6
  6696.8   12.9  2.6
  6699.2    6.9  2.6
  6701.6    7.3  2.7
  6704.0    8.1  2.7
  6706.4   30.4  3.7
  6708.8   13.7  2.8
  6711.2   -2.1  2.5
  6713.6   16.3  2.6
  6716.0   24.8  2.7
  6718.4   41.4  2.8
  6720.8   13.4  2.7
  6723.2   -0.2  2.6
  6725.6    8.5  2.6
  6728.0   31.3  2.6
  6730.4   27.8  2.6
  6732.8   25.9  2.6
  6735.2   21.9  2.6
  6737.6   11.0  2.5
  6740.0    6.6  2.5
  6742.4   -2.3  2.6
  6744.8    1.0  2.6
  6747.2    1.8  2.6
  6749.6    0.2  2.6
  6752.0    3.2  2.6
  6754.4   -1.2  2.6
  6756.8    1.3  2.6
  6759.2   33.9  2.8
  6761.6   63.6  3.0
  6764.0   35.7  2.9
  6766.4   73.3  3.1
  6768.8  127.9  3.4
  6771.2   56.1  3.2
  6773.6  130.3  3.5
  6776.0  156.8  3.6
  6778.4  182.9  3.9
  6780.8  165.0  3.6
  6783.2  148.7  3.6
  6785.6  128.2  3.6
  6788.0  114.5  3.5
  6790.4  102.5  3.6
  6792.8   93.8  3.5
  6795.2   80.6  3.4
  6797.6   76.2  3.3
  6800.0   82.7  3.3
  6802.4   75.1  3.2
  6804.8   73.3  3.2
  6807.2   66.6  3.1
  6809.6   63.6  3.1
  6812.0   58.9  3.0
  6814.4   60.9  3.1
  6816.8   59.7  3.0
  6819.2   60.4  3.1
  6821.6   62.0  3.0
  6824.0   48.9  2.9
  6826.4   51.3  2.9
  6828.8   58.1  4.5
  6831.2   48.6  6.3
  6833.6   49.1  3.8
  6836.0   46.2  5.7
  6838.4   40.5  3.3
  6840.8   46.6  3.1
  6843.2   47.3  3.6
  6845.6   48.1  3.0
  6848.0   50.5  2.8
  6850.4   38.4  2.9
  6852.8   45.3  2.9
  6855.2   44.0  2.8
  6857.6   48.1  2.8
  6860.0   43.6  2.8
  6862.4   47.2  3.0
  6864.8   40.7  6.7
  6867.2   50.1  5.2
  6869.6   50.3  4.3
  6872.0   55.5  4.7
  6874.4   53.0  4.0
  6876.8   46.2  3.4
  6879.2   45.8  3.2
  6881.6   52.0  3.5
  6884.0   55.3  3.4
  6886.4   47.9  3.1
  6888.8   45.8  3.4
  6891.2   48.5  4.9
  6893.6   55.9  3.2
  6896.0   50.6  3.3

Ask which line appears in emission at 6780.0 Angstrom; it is Ly-alpha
